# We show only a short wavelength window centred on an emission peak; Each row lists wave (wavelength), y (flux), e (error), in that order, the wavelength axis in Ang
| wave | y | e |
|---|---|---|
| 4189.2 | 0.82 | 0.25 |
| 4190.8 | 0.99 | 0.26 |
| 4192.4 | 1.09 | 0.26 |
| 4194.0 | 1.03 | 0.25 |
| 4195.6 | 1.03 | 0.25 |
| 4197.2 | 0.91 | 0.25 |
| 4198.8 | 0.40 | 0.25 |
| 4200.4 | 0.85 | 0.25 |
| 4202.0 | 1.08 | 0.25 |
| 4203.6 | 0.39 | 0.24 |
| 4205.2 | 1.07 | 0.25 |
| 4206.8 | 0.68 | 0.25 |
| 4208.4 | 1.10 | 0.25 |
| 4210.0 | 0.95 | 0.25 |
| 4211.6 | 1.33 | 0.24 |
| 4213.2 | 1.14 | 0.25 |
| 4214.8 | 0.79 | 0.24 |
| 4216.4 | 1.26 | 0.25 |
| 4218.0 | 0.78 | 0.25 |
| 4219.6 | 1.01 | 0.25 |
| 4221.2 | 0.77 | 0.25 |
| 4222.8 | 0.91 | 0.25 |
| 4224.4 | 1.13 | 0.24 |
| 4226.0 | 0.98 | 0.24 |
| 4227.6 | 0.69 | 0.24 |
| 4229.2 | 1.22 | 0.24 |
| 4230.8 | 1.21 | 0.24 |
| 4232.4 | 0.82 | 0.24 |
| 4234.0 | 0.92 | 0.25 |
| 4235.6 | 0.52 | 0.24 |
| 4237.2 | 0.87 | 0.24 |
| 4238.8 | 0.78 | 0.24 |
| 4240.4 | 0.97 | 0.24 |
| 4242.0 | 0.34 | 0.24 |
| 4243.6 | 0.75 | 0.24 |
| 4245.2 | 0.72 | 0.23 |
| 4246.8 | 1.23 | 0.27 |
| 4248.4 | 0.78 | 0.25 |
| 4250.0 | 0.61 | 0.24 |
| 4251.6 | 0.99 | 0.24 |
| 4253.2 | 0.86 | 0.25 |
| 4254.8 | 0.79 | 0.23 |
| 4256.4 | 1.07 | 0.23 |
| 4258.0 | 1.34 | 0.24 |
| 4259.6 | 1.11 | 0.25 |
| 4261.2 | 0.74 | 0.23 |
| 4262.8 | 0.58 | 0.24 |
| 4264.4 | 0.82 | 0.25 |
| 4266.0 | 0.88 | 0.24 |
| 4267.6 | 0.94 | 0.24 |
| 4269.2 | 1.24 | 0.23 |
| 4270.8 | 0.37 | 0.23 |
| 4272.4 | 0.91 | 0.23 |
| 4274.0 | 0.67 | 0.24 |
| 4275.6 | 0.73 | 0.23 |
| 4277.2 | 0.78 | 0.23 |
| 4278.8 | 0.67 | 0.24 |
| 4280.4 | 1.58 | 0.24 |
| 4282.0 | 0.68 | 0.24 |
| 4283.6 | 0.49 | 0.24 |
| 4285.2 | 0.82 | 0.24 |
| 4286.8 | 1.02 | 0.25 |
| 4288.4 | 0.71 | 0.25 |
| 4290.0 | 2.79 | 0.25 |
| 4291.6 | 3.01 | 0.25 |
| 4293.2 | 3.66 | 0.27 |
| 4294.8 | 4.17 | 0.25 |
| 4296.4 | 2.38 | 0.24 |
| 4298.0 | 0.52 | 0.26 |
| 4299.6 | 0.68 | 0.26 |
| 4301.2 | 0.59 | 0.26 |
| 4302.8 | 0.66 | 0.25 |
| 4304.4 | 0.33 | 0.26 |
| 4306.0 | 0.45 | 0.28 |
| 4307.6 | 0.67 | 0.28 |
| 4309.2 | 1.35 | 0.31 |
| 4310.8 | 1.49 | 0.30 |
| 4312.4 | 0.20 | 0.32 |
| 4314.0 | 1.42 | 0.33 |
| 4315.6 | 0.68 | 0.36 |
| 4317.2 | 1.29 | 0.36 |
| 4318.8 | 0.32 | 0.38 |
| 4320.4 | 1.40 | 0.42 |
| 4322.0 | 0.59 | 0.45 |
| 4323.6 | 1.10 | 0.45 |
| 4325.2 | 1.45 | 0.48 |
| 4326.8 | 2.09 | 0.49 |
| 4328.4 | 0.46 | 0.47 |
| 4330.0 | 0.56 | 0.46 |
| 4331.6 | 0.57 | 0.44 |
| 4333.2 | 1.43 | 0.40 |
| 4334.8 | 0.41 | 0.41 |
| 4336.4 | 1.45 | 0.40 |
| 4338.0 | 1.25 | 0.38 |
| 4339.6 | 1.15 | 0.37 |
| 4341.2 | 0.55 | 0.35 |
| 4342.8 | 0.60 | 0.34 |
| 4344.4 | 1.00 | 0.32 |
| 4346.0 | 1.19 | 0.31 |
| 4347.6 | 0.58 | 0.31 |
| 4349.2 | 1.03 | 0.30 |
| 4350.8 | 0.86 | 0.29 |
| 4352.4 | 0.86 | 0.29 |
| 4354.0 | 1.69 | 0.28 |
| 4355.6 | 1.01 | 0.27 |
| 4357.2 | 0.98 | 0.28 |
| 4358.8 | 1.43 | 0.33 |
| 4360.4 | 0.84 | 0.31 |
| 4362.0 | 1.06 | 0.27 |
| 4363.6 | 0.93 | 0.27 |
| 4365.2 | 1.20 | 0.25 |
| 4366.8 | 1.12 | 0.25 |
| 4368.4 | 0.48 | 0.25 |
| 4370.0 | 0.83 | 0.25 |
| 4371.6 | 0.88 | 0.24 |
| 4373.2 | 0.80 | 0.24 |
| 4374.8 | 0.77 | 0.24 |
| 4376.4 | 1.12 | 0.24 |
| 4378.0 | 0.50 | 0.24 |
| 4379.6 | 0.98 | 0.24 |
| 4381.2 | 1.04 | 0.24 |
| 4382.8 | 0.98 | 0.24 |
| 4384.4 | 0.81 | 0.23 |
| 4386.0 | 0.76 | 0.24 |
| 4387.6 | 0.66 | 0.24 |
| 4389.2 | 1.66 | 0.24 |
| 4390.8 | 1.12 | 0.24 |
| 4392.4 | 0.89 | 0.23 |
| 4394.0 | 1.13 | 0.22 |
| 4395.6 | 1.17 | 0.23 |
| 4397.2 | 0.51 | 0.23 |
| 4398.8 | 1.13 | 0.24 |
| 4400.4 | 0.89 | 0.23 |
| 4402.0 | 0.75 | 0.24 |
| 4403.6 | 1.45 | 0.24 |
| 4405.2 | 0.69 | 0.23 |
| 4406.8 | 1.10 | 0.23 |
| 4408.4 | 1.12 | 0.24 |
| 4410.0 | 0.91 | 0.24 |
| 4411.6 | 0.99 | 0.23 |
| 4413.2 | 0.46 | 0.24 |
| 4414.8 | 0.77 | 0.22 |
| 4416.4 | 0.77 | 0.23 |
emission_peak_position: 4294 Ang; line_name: [O II]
